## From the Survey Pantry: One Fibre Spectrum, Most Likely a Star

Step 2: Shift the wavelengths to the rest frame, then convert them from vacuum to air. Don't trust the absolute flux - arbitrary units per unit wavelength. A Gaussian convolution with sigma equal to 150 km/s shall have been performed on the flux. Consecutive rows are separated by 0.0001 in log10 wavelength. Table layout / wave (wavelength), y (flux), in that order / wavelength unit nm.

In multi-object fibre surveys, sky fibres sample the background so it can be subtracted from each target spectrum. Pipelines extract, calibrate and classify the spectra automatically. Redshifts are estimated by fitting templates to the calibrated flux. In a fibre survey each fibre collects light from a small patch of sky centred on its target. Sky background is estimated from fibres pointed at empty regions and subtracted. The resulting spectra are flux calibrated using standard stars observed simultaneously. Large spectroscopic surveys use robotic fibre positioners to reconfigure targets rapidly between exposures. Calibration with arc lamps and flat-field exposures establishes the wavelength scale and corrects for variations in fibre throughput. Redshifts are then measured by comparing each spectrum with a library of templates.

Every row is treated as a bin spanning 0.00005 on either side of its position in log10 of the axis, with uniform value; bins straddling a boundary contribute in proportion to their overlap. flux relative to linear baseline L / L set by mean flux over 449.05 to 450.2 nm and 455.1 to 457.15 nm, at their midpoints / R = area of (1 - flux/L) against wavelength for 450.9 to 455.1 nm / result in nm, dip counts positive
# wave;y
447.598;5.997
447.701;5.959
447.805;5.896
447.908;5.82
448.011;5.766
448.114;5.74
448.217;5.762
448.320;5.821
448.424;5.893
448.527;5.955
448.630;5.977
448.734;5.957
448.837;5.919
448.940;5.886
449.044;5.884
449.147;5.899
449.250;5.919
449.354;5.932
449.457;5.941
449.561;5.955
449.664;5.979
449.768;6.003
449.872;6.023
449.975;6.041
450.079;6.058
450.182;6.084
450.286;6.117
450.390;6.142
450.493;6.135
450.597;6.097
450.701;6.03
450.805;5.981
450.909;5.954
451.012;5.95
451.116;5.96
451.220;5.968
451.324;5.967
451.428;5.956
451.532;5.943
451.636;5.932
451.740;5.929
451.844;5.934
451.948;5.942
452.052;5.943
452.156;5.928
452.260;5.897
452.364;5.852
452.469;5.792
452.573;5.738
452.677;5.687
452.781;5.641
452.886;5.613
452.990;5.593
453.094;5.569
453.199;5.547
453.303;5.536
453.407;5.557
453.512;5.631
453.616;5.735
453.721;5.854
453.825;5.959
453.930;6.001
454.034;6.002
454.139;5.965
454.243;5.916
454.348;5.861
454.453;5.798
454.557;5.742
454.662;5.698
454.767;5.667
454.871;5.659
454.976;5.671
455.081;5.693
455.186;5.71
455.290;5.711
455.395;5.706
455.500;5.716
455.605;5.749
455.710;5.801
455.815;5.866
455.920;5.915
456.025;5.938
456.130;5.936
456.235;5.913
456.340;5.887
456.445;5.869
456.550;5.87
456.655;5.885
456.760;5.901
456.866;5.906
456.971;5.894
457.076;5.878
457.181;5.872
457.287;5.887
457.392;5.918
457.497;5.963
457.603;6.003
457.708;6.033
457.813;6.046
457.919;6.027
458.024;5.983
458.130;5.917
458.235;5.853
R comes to 0.07 nm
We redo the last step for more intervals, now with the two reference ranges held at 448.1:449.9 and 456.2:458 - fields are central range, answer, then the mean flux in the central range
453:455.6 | 0.079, 5.74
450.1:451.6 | -0.026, 6.02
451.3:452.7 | 0.007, 5.89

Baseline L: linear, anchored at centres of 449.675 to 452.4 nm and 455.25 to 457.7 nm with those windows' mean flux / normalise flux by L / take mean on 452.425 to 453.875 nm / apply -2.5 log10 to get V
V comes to 0.05 mag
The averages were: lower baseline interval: 5.99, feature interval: 5.68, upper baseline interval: 5.87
